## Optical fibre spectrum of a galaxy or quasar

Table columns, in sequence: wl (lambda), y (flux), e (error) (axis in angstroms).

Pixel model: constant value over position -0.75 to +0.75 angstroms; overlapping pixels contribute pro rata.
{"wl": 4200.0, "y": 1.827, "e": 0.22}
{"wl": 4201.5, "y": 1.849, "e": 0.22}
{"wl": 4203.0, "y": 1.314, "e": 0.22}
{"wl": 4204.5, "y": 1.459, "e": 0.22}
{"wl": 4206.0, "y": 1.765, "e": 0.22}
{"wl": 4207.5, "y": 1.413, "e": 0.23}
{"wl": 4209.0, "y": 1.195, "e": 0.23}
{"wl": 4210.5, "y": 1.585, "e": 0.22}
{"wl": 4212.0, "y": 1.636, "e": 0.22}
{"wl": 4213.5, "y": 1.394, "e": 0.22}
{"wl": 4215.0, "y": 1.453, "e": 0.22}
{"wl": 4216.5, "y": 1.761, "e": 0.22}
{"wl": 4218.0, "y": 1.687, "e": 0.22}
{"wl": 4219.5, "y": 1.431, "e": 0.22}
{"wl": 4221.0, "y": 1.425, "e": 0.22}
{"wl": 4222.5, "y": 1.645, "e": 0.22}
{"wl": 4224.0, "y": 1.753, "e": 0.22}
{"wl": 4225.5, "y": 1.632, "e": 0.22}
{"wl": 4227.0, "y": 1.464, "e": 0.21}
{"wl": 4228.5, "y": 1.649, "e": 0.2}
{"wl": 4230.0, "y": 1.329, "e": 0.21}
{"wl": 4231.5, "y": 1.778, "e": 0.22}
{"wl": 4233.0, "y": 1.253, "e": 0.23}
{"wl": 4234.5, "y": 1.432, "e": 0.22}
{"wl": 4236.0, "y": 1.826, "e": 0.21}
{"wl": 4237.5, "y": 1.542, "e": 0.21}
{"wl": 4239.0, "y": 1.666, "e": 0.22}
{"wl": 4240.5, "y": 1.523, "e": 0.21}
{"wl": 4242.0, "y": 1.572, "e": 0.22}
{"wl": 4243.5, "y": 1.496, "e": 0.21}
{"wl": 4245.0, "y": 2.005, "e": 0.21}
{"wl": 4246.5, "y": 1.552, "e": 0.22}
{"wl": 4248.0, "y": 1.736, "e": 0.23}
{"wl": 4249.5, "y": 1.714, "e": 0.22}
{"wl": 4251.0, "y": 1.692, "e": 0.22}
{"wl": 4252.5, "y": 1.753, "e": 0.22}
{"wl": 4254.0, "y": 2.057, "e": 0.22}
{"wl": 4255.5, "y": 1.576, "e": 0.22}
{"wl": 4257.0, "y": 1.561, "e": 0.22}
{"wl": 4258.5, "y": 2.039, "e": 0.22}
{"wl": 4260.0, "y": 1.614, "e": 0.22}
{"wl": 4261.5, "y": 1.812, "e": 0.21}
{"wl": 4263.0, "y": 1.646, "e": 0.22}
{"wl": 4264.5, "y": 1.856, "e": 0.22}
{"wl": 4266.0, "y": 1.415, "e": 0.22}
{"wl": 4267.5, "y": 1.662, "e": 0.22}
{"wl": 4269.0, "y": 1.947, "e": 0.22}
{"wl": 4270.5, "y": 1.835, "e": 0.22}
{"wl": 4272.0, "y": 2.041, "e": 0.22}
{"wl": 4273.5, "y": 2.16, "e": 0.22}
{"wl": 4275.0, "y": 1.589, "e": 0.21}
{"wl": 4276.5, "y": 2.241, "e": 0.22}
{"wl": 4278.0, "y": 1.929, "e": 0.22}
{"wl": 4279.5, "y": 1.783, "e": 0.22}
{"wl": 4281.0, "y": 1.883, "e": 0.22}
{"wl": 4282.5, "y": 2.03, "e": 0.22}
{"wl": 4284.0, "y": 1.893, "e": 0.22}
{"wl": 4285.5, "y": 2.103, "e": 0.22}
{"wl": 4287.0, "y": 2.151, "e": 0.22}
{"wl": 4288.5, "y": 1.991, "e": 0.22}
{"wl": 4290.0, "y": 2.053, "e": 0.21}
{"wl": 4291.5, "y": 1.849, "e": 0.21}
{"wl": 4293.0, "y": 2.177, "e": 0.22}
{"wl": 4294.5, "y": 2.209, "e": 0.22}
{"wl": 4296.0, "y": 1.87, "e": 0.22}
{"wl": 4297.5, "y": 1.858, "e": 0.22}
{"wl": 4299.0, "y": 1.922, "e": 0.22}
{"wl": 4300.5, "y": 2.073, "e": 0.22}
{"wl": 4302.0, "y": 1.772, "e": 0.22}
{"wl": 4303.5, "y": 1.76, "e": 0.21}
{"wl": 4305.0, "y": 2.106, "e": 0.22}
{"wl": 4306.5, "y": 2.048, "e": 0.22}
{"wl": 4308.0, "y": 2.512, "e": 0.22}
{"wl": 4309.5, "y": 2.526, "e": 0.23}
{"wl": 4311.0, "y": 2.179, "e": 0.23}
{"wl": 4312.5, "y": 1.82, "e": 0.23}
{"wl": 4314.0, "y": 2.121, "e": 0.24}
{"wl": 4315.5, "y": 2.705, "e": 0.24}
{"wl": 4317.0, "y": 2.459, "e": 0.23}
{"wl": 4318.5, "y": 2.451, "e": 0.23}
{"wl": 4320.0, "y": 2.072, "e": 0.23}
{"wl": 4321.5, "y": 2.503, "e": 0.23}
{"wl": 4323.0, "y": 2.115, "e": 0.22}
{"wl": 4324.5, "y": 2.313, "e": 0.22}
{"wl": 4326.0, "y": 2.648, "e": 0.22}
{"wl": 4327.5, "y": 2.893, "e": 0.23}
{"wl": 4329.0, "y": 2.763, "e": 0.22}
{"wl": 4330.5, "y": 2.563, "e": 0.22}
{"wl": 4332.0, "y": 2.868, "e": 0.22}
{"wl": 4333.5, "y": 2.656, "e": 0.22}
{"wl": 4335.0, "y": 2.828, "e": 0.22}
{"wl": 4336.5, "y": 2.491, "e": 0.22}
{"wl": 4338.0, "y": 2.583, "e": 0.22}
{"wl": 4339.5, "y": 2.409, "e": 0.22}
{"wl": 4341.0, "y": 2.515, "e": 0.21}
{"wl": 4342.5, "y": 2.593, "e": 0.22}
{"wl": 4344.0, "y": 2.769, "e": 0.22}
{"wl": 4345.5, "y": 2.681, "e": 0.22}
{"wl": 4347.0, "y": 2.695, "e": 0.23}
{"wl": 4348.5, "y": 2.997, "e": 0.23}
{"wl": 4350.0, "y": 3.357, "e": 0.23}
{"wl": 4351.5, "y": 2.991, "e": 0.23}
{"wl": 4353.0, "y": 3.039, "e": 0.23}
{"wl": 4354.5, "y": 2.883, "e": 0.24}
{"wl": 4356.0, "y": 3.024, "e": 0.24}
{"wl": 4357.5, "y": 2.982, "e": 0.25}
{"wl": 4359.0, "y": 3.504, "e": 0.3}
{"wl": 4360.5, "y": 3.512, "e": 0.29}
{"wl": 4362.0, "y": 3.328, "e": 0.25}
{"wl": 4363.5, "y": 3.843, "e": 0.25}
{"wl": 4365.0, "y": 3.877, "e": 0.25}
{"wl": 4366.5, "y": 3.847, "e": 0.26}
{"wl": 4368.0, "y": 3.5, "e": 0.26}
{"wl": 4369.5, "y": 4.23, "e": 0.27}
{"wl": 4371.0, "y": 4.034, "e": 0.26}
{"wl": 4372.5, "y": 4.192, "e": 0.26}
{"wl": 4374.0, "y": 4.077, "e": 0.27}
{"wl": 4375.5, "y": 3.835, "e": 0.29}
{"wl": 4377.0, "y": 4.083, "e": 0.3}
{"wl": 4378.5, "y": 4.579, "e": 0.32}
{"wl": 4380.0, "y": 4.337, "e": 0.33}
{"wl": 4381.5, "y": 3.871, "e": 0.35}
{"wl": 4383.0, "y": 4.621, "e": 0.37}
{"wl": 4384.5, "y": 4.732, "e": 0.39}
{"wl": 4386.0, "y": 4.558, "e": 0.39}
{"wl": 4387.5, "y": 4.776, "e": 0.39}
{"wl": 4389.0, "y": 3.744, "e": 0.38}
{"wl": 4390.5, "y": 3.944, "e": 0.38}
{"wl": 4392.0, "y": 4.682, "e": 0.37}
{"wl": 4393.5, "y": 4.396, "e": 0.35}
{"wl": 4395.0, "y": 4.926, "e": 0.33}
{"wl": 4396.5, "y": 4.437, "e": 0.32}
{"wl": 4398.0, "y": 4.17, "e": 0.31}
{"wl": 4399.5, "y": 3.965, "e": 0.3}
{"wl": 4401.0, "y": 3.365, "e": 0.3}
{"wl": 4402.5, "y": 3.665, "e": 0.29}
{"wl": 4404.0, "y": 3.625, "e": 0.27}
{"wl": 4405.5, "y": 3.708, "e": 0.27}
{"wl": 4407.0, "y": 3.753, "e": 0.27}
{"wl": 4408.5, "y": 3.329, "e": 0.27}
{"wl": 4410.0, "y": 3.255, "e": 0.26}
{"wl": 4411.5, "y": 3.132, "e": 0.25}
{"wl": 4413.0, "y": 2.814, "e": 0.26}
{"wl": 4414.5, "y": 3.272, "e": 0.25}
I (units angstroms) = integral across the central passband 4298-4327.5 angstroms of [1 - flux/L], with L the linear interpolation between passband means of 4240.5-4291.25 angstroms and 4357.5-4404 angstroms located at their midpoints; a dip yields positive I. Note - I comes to 5.5 angstroms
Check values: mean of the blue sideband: 1.83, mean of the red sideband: 4.06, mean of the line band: 2.23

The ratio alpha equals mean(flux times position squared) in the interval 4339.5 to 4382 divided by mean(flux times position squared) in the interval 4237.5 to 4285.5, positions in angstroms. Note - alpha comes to 2.0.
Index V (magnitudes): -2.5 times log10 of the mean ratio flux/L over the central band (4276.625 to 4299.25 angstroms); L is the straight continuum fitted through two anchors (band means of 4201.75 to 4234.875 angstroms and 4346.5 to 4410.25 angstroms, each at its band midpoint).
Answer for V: 0.26 mag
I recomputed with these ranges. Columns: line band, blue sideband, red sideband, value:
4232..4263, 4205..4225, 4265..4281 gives 1.0 angstroms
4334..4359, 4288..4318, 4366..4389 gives 3.8 angstroms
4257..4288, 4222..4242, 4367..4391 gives 5.7 angstroms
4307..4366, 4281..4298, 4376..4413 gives 3.7 angstroms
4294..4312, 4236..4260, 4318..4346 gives 1.6 angstroms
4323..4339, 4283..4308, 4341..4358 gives -0.3 angstroms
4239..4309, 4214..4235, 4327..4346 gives 5.6 angstroms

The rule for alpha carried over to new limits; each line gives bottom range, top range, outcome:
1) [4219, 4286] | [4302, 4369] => 1.65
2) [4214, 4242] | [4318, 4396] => 2.30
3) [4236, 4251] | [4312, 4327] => 1.46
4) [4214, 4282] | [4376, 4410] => 2.60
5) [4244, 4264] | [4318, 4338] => 1.51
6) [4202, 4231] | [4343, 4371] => 2.30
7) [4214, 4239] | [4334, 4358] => 1.89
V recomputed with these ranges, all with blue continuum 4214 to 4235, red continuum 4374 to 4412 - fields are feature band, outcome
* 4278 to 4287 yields 0.230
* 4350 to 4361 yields 0.120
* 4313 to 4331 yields 0.220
